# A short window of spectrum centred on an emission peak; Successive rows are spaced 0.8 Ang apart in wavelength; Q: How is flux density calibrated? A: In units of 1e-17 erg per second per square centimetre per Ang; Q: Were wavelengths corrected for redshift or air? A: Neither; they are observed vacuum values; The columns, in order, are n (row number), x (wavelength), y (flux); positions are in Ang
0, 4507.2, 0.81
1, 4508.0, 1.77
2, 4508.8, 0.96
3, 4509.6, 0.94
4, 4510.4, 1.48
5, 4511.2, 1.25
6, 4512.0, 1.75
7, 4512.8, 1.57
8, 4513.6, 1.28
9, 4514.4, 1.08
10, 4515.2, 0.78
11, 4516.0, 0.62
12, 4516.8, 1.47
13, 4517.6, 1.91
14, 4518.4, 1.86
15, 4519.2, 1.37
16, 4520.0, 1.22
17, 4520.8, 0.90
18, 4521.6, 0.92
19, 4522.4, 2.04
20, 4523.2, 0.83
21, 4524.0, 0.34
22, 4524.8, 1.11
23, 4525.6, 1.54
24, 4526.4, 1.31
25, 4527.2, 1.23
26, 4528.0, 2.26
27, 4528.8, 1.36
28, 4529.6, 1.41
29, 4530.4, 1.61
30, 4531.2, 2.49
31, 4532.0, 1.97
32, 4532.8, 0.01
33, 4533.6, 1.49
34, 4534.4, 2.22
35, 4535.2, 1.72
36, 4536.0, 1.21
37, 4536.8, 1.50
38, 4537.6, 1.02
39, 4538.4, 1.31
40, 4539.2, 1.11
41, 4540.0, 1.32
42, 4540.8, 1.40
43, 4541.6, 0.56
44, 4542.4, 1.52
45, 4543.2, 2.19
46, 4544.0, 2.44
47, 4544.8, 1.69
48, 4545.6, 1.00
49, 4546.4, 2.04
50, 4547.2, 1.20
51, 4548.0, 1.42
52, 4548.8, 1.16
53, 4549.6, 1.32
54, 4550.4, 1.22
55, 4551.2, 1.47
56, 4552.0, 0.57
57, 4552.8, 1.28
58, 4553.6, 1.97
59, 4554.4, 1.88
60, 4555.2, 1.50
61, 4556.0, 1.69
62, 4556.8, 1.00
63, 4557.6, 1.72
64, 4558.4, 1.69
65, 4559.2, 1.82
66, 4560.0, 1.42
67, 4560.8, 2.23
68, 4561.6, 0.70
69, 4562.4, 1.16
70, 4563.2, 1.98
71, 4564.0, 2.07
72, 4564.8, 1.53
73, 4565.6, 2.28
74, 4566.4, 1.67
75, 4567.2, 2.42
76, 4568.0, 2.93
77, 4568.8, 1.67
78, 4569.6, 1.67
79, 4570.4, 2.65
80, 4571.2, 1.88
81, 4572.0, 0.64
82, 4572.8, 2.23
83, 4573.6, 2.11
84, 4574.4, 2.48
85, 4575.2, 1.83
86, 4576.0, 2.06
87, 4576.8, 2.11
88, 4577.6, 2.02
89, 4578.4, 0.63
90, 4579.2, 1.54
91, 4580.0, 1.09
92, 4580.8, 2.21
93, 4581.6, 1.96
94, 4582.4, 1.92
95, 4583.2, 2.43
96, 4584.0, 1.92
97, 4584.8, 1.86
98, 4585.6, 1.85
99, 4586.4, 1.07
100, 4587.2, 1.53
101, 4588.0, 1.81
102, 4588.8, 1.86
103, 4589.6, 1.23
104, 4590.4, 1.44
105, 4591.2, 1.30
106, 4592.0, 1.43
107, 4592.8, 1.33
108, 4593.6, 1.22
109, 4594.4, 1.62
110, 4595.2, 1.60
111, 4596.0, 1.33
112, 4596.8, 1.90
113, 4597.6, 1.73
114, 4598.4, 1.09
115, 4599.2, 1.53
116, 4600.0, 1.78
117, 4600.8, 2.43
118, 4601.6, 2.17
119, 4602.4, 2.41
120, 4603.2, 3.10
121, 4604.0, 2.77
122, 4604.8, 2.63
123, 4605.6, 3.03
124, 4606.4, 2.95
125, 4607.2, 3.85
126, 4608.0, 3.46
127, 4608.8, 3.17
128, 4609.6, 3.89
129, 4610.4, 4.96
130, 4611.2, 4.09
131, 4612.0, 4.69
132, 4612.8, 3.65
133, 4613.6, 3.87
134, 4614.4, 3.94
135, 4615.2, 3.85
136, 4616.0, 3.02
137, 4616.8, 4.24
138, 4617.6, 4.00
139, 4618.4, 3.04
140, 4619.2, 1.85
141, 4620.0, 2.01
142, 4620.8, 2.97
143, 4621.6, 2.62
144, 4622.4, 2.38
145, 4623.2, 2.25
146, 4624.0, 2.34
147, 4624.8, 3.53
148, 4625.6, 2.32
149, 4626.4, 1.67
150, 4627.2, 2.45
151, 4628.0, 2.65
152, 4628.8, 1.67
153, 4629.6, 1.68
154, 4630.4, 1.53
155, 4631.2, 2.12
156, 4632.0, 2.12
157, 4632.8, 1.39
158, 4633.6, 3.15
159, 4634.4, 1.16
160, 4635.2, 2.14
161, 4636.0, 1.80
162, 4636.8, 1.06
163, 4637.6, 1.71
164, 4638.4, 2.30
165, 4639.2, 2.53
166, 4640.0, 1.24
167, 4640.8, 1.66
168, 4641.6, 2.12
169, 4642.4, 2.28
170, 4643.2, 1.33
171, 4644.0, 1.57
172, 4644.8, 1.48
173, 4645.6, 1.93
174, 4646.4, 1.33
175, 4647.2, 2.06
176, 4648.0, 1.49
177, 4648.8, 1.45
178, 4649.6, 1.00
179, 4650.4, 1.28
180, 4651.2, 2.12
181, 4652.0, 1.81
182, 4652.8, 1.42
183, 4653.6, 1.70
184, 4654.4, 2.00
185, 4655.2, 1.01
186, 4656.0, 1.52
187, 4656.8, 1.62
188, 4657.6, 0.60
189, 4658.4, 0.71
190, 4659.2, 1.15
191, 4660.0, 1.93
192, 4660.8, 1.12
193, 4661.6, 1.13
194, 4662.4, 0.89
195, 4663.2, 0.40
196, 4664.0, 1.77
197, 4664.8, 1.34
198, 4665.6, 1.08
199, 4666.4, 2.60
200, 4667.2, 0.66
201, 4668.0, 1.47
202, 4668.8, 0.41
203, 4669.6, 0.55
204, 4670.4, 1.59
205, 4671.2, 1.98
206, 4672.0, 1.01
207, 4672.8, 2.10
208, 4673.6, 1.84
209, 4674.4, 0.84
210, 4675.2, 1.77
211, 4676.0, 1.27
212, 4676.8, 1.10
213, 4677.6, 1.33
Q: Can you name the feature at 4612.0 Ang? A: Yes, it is C III] 1909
